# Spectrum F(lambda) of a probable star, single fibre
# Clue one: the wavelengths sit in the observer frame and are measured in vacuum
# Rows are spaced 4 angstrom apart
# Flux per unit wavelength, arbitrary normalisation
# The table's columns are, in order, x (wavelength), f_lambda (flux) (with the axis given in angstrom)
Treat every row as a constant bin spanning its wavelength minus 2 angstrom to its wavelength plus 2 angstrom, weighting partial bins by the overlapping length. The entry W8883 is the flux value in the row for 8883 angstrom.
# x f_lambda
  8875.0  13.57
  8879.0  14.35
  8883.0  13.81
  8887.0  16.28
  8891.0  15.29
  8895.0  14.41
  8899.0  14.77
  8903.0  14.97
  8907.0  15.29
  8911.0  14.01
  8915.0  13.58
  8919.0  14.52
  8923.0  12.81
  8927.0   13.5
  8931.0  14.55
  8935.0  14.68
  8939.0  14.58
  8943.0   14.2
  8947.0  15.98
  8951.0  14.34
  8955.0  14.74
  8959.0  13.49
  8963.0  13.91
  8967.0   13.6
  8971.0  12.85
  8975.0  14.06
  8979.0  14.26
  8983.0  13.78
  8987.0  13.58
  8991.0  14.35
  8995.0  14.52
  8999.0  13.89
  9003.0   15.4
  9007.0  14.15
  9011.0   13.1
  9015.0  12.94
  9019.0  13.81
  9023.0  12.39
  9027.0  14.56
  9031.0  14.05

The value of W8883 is 13.81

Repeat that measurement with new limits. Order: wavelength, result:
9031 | 14.05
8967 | 13.6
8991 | 14.35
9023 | 12.39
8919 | 14.52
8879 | 14.35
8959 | 13.49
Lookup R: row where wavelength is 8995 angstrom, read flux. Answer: 14.52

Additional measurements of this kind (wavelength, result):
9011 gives 13.1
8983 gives 13.78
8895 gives 14.41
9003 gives 15.4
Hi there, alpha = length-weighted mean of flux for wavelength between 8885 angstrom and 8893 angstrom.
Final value 15.8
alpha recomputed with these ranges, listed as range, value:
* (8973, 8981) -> 14.2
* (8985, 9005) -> 14.3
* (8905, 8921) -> 14.3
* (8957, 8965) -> 13.7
